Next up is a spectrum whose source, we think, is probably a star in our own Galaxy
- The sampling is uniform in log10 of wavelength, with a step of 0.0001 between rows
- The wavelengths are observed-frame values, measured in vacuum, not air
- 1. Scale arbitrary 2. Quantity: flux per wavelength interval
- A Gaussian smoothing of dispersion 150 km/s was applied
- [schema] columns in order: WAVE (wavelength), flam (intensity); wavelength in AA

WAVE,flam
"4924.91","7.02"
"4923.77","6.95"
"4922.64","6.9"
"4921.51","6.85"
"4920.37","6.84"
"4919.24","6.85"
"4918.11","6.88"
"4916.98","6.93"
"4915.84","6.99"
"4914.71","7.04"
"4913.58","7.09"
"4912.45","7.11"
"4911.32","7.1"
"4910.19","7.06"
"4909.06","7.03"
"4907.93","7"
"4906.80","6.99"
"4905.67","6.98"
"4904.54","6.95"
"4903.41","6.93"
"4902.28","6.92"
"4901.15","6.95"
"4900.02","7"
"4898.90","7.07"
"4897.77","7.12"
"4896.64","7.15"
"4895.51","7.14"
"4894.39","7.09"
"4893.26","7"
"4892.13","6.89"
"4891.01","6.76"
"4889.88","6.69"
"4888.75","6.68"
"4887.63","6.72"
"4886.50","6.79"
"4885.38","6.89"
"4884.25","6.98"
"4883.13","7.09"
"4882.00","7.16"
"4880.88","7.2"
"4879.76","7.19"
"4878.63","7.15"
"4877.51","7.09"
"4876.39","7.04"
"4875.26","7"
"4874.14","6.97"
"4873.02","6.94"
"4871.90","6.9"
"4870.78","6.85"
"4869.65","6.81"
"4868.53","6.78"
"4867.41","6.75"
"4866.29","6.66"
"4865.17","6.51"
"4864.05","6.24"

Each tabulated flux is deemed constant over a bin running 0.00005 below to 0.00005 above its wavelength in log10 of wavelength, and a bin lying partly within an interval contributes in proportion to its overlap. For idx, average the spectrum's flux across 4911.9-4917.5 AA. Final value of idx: 7.03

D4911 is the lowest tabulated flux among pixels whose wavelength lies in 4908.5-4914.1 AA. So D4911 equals 7.03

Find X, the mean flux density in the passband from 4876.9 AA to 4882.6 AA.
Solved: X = 7.16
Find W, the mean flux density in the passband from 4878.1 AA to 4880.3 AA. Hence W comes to 7.15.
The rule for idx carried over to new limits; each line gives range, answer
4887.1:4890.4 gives 6.7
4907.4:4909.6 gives 7.02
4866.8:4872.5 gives 6.81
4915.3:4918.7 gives 6.93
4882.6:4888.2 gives 6.9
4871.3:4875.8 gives 6.96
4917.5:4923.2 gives 6.87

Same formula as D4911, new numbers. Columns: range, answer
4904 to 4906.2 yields 6.95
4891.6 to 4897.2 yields 6.89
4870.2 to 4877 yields 6.85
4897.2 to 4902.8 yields 6.92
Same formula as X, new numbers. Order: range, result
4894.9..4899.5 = 7.13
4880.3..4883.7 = 7.16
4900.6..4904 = 6.93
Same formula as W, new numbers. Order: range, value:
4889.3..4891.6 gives 6.72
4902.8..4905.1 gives 6.93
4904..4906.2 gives 6.96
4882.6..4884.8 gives 7.05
